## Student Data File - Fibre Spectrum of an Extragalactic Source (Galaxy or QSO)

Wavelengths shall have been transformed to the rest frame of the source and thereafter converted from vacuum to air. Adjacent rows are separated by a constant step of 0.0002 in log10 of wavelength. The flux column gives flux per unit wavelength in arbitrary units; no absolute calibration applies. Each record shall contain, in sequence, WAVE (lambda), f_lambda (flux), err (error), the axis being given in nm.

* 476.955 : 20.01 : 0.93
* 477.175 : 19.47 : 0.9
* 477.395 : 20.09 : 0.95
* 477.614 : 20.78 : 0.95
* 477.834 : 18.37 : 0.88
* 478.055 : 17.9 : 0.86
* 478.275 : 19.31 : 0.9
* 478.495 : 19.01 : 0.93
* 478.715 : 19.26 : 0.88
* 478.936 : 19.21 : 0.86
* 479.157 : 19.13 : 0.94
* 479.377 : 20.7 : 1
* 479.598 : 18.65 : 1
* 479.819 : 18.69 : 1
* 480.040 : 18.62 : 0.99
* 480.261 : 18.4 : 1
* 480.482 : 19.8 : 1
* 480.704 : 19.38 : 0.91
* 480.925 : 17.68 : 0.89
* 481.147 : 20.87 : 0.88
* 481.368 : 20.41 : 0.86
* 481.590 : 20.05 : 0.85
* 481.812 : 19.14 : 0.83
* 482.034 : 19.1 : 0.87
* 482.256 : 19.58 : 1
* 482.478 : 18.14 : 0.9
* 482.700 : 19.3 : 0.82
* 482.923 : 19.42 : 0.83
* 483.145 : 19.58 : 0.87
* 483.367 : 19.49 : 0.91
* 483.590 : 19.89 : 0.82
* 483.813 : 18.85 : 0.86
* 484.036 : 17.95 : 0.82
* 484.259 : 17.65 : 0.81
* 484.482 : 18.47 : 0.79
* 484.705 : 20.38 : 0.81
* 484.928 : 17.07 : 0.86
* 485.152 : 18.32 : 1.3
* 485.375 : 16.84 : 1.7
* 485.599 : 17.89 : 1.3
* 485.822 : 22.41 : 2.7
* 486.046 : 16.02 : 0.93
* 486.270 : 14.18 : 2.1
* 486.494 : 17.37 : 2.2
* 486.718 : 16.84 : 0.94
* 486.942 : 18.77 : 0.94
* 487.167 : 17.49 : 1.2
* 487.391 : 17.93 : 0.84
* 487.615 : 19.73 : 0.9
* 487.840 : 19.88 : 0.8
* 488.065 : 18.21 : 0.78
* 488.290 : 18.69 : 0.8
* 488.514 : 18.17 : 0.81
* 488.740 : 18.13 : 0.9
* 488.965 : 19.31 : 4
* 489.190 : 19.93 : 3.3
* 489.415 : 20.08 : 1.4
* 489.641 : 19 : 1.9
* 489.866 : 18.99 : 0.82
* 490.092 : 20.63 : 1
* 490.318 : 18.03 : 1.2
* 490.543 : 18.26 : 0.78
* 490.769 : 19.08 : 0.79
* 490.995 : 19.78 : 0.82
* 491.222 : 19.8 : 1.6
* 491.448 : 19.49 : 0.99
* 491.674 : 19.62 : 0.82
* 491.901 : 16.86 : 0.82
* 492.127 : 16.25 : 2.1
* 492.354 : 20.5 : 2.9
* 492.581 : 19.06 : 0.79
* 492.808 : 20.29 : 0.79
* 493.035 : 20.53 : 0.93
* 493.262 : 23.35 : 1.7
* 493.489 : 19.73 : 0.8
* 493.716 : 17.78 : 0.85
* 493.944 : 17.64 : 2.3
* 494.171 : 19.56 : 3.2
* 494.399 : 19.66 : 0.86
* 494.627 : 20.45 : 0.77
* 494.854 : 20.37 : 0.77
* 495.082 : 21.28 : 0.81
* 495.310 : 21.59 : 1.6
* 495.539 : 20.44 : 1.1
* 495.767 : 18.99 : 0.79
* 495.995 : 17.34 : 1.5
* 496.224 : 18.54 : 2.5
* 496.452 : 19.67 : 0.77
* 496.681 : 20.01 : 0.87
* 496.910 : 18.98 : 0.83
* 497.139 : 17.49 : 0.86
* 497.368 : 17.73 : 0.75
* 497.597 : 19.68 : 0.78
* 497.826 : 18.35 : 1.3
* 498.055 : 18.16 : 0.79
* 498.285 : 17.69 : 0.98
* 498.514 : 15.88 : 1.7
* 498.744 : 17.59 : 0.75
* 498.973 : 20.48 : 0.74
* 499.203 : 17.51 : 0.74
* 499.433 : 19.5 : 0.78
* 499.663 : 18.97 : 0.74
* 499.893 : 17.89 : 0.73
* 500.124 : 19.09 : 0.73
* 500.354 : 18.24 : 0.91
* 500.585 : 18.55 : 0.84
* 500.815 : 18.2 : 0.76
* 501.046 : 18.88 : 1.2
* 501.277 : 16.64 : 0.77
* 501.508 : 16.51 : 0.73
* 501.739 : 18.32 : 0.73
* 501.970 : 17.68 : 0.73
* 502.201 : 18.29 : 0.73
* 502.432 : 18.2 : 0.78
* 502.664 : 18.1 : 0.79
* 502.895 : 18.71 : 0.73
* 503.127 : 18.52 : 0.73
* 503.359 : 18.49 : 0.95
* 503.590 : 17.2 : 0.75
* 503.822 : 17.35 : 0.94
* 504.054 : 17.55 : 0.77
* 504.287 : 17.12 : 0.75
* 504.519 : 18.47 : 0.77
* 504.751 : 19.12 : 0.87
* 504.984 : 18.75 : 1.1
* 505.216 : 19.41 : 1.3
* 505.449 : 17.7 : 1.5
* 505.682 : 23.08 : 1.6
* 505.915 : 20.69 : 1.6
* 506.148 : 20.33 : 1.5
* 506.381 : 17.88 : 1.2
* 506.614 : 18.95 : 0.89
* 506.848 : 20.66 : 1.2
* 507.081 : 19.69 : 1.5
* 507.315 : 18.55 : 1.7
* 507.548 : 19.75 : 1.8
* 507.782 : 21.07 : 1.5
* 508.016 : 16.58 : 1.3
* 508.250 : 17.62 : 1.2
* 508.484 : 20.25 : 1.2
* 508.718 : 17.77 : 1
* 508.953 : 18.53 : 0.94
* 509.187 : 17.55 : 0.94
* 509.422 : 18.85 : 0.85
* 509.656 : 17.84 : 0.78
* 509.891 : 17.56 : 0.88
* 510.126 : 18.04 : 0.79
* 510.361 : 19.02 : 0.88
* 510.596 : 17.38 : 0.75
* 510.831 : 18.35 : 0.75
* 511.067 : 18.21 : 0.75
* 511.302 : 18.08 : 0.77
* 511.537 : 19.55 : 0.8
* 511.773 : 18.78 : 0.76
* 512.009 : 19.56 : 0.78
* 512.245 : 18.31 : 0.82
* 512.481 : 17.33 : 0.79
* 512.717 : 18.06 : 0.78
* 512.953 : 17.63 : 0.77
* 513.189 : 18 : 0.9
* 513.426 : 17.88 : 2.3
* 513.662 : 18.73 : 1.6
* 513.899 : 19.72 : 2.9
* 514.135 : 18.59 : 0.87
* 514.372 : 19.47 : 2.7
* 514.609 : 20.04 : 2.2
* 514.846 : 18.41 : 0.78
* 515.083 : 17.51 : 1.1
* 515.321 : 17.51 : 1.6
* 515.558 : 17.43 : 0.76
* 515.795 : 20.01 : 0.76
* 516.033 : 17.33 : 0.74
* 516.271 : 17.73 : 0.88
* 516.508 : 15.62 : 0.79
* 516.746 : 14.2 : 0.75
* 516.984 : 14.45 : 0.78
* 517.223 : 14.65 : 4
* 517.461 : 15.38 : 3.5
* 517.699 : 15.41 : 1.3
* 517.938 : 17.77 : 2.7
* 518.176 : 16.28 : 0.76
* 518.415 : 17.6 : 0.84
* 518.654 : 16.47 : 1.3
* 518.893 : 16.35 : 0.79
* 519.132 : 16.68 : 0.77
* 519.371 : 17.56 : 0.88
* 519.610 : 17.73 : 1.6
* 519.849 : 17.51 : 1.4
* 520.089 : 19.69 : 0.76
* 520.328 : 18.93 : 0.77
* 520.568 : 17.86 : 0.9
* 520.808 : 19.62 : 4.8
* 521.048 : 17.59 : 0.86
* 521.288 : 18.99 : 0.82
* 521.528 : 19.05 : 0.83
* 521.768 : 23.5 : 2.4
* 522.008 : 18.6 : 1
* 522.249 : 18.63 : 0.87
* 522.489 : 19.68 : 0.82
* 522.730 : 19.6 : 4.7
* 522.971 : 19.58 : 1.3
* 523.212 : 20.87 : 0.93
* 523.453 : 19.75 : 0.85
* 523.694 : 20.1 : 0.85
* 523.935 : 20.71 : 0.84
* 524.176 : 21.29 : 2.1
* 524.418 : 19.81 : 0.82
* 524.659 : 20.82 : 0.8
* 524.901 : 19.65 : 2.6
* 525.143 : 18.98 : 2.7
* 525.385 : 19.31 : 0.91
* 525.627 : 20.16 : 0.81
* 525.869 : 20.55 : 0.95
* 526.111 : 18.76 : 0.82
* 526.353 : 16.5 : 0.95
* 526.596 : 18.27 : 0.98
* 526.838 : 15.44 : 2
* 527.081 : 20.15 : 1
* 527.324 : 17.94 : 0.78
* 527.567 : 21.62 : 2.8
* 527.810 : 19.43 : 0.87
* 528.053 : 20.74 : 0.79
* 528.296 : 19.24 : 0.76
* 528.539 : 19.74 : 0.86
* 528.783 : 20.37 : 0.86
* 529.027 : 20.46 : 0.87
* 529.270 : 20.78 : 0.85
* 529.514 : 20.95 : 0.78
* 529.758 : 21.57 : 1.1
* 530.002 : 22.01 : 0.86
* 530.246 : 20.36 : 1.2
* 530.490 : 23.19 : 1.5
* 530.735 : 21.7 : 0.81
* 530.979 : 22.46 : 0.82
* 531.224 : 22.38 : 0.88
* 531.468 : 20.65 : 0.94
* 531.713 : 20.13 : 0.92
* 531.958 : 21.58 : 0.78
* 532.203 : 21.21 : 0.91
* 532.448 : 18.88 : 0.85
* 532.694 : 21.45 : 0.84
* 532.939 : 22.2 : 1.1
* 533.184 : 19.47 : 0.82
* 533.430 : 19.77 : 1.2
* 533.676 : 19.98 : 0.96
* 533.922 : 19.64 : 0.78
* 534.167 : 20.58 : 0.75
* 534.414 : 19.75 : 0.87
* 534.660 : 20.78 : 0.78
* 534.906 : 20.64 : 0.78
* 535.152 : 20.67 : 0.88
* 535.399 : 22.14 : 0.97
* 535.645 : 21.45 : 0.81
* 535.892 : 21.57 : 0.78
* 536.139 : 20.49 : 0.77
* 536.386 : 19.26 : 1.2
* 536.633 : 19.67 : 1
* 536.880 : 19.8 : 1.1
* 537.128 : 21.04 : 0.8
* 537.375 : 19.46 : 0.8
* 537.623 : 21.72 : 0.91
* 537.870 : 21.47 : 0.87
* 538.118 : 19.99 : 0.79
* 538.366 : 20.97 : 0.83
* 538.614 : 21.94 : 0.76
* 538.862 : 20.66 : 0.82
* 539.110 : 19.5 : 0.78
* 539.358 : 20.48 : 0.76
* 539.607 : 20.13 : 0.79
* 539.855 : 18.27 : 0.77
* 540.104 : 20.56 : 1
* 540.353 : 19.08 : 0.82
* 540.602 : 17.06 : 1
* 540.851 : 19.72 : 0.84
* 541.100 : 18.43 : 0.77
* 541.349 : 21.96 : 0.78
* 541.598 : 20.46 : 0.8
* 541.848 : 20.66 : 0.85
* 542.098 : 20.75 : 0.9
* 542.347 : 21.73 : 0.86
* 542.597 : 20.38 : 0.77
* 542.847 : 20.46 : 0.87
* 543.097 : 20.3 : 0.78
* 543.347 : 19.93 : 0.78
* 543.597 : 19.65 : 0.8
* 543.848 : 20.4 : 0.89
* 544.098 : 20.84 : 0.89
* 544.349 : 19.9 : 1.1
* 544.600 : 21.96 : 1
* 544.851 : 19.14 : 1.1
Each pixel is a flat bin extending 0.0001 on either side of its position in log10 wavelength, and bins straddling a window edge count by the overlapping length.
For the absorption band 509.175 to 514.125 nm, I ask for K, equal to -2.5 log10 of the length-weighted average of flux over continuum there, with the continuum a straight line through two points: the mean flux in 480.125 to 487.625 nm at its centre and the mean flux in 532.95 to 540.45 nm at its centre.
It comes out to 0.07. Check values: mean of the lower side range 18.6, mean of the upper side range 20.4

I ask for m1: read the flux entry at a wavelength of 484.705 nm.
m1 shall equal 20.38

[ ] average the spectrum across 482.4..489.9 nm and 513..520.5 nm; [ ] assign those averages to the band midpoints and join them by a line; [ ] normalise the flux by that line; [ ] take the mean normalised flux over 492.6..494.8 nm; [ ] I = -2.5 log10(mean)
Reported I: -0.09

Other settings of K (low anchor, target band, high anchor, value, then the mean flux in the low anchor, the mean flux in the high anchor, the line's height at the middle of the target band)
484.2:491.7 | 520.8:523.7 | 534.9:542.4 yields 0.01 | 18.6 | 20.4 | 19.8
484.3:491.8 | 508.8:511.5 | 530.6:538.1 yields 0.08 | 18.6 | 20.7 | 19.6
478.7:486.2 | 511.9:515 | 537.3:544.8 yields 0.06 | 19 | 20.3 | 19.7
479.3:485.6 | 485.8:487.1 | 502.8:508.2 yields 0.10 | 19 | 18.9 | 19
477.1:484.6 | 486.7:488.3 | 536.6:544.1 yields 0.05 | 19.2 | 20.2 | 19.3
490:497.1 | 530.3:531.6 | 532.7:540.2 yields -0.08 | 19.4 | 20.5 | 20.4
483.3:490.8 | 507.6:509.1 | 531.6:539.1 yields 0.04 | 18.5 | 20.6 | 19.4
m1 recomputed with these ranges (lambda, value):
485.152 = 18.32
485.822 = 22.41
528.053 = 20.74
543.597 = 19.65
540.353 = 19.08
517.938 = 17.77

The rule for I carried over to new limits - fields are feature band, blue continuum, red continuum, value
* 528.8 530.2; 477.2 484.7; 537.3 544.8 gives -0.05 mag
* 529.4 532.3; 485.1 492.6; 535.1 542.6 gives -0.08 mag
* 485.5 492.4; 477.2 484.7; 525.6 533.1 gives 0.04 mag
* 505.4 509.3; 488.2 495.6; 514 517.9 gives -0.07 mag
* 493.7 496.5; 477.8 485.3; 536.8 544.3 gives -0.01 mag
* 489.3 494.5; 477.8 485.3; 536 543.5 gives 0.00 mag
